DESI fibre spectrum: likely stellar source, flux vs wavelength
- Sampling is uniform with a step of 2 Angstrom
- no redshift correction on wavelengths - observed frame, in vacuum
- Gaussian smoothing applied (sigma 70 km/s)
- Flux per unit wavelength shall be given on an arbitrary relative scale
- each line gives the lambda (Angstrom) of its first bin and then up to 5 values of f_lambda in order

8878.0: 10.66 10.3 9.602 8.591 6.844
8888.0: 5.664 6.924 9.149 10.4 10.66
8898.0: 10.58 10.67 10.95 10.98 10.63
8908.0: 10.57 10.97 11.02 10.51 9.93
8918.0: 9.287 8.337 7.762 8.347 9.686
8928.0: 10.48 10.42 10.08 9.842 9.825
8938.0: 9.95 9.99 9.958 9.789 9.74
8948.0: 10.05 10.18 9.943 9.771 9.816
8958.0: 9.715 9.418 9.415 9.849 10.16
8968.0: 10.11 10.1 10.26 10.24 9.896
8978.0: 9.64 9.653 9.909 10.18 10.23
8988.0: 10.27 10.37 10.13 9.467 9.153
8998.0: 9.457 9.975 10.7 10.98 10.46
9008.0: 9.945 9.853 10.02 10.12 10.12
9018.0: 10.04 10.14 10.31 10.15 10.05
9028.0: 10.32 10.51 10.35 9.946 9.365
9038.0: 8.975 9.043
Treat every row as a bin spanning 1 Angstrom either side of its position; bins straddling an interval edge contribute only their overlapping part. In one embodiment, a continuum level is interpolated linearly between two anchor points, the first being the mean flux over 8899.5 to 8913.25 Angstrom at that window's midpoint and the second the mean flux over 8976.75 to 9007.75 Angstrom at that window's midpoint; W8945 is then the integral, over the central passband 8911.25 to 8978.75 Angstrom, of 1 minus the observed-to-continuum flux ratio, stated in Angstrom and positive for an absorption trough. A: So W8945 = 4.3 Angstrom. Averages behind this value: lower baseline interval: 10.8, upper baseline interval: 10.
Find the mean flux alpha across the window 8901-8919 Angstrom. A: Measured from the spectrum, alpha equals 10.5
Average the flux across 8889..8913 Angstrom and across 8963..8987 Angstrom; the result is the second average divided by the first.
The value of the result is 1.0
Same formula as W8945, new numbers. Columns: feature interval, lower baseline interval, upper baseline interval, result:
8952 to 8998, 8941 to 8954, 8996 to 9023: 0.6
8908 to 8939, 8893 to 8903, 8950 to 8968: 1.5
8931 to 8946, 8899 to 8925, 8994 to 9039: 0.1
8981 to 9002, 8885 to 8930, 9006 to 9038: 0.0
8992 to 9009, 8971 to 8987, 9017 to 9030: 0.1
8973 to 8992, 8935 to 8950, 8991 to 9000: -0.7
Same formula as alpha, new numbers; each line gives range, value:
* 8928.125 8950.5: 10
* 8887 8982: 9.82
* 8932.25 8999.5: 9.9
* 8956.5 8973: 9.88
